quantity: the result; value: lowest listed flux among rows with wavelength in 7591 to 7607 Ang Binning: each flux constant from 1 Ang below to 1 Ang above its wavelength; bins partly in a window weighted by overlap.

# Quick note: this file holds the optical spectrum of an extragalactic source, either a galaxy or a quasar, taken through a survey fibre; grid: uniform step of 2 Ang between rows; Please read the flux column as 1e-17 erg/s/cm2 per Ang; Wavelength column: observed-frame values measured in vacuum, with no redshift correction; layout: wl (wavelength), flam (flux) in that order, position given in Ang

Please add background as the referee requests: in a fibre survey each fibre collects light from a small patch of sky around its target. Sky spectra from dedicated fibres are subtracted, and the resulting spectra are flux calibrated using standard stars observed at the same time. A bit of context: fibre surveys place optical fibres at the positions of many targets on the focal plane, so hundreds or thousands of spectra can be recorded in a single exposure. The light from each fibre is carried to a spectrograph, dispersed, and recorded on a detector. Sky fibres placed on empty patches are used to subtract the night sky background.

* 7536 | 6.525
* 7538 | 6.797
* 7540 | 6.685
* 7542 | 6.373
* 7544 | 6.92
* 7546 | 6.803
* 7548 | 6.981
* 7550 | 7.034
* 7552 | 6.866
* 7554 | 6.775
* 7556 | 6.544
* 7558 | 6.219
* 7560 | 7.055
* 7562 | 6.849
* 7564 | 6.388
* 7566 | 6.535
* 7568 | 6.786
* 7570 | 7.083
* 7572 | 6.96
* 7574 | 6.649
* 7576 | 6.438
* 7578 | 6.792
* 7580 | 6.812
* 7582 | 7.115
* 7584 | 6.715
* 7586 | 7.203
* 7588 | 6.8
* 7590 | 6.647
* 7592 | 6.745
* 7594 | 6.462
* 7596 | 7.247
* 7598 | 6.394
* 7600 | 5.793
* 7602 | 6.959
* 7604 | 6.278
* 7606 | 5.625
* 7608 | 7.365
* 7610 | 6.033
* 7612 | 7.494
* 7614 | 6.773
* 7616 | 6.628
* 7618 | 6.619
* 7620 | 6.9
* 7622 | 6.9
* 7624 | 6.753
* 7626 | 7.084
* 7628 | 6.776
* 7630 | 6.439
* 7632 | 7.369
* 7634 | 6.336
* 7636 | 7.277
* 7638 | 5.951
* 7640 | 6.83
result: 5.625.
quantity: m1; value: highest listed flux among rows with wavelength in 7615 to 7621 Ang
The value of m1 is 6.9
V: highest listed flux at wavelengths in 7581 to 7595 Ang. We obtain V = 7.203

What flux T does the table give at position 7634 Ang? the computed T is 6.336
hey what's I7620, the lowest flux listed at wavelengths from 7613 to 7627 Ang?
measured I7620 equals 6.619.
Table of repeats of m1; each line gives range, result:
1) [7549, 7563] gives 7.055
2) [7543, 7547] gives 6.92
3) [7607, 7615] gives 7.494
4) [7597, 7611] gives 7.365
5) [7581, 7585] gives 7.115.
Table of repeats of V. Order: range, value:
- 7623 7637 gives 7.369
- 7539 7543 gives 6.685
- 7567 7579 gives 7.083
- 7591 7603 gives 7.247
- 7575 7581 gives 6.812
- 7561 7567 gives 6.849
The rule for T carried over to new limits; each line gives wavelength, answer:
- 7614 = 6.773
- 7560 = 7.055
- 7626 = 7.084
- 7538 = 6.797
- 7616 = 6.628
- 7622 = 6.9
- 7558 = 6.219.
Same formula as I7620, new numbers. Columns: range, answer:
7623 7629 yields 6.753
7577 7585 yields 6.715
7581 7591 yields 6.647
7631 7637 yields 6.336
